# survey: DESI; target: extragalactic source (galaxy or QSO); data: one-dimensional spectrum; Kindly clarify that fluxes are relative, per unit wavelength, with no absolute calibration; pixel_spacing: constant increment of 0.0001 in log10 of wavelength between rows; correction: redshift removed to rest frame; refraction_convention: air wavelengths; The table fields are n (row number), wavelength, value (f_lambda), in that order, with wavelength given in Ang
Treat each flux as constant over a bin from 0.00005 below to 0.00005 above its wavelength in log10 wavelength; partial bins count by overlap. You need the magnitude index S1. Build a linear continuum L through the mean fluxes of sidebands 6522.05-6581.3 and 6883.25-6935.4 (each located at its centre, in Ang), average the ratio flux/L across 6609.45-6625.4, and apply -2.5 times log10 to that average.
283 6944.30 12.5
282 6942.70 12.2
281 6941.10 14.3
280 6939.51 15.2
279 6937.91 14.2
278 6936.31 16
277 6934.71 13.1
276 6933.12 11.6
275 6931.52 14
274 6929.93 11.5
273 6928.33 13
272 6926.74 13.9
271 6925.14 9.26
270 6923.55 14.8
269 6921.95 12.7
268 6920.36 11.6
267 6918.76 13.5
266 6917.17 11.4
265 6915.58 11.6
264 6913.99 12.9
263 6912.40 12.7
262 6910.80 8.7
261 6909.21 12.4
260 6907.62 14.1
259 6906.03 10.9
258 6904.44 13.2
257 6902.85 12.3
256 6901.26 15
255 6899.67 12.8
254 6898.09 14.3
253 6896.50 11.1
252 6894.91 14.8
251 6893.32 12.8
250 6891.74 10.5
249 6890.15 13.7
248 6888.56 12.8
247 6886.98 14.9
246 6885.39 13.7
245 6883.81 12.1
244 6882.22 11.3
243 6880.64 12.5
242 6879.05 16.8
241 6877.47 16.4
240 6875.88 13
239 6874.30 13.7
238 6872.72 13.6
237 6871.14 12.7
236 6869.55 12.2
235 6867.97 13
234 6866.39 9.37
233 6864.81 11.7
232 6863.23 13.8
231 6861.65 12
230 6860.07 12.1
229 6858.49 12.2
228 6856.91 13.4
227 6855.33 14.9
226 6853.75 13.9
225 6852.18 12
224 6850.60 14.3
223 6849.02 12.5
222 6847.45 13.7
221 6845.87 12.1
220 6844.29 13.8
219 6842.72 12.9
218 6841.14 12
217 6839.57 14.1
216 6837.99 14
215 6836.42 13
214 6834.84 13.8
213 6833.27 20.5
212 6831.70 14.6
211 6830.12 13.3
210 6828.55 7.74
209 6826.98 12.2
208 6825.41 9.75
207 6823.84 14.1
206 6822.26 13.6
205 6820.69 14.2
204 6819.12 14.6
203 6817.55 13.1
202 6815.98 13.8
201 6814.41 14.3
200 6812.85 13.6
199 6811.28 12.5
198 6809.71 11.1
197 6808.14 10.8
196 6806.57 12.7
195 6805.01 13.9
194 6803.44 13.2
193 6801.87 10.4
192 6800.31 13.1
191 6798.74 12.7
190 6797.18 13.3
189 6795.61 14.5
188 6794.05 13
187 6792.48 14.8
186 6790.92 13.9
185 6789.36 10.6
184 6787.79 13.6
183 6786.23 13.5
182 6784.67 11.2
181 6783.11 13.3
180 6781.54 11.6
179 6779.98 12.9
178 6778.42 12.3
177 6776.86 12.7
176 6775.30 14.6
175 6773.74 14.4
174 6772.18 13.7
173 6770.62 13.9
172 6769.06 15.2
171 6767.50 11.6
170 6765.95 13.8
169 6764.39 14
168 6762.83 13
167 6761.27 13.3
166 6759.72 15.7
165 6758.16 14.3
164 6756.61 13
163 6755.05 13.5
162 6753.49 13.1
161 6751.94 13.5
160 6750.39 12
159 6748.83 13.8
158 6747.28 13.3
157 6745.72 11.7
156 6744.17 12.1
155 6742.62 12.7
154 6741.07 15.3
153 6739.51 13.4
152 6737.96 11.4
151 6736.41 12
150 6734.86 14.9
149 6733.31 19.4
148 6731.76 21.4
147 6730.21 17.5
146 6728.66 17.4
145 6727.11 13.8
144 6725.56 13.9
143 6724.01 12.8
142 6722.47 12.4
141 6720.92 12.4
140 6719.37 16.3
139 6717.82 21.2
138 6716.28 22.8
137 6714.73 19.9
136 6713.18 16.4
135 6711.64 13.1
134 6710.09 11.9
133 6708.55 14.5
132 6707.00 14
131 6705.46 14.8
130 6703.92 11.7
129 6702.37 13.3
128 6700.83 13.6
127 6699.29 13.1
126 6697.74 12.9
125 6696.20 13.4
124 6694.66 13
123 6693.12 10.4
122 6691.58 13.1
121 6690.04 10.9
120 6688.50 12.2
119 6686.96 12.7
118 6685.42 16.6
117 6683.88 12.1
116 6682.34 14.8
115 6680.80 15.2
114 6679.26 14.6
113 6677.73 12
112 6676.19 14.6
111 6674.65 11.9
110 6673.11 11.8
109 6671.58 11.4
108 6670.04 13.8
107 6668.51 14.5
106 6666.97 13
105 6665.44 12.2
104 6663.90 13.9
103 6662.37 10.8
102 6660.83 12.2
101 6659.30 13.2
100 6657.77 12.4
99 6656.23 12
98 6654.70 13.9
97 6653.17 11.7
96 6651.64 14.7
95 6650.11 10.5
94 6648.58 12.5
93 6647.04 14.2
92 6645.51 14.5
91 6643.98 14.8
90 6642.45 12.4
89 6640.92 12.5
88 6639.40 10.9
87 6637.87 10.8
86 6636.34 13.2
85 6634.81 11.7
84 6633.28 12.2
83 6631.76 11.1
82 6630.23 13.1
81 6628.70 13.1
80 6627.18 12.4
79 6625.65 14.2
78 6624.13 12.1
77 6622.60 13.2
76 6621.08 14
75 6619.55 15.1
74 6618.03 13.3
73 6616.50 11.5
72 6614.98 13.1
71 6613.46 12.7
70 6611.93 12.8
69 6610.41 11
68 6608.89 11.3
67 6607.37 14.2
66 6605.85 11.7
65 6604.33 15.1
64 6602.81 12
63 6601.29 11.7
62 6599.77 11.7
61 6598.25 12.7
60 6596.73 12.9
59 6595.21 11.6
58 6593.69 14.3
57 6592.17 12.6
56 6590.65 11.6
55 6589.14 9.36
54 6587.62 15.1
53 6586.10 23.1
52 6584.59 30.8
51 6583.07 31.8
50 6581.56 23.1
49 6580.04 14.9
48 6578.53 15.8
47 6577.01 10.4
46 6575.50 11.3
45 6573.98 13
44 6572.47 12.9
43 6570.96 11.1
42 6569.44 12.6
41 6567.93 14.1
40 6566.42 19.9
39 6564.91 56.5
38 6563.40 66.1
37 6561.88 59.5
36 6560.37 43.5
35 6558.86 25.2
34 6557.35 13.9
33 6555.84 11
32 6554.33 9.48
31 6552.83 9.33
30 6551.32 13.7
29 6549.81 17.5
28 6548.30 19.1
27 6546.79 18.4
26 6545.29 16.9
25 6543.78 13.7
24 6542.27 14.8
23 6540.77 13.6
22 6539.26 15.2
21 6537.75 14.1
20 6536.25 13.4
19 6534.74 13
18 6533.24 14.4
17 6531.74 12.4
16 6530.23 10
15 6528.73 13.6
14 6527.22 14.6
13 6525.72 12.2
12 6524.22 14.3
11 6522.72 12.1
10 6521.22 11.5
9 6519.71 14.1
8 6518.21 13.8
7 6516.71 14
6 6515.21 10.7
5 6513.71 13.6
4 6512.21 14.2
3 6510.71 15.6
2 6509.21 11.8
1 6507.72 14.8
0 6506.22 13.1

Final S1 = 0.32 mag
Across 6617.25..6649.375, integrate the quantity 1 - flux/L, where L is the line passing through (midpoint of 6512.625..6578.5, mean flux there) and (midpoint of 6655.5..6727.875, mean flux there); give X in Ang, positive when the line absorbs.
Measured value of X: 5.03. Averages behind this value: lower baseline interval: 17.7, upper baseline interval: 13.7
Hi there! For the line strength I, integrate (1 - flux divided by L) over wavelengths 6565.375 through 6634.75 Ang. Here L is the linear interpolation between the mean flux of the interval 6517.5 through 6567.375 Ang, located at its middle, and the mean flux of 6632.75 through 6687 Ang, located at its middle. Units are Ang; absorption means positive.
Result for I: 8.43 Ang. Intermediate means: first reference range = 19.4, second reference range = 13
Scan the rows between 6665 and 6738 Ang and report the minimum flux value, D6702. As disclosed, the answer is 10.4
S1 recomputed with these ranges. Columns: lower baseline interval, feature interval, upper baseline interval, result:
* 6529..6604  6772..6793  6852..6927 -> 0.123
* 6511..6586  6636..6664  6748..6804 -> 0.258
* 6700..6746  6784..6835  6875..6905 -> 0.084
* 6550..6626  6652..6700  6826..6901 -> 0.247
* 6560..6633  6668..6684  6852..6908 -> 0.213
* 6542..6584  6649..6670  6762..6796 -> 0.365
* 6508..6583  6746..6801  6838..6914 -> 0.086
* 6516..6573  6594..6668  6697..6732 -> 0.309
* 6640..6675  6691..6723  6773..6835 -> -0.127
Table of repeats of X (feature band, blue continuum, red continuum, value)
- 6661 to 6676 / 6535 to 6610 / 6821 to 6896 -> 3.5 Ang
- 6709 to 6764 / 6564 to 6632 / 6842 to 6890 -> -2.0 Ang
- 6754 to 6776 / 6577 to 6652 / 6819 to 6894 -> -0.7 Ang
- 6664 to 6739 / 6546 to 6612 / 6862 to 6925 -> 9.8 Ang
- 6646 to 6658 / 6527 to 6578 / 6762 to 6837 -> 2.8 Ang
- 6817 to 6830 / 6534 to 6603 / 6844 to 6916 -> 1.4 Ang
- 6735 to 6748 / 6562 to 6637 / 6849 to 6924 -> 1.6 Ang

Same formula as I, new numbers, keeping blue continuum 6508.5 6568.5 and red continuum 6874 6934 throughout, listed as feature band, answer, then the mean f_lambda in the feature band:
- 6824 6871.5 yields 2.6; 12.9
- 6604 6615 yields 3.0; 12.6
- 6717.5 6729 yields 0.7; 14.7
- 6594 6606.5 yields 3.6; 12.5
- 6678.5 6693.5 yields 2.6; 13.3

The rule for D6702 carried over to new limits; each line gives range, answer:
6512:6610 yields 9.33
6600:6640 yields 10.8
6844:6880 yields 9.37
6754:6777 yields 11.6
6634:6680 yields 10.5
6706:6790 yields 10.6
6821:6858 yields 7.74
